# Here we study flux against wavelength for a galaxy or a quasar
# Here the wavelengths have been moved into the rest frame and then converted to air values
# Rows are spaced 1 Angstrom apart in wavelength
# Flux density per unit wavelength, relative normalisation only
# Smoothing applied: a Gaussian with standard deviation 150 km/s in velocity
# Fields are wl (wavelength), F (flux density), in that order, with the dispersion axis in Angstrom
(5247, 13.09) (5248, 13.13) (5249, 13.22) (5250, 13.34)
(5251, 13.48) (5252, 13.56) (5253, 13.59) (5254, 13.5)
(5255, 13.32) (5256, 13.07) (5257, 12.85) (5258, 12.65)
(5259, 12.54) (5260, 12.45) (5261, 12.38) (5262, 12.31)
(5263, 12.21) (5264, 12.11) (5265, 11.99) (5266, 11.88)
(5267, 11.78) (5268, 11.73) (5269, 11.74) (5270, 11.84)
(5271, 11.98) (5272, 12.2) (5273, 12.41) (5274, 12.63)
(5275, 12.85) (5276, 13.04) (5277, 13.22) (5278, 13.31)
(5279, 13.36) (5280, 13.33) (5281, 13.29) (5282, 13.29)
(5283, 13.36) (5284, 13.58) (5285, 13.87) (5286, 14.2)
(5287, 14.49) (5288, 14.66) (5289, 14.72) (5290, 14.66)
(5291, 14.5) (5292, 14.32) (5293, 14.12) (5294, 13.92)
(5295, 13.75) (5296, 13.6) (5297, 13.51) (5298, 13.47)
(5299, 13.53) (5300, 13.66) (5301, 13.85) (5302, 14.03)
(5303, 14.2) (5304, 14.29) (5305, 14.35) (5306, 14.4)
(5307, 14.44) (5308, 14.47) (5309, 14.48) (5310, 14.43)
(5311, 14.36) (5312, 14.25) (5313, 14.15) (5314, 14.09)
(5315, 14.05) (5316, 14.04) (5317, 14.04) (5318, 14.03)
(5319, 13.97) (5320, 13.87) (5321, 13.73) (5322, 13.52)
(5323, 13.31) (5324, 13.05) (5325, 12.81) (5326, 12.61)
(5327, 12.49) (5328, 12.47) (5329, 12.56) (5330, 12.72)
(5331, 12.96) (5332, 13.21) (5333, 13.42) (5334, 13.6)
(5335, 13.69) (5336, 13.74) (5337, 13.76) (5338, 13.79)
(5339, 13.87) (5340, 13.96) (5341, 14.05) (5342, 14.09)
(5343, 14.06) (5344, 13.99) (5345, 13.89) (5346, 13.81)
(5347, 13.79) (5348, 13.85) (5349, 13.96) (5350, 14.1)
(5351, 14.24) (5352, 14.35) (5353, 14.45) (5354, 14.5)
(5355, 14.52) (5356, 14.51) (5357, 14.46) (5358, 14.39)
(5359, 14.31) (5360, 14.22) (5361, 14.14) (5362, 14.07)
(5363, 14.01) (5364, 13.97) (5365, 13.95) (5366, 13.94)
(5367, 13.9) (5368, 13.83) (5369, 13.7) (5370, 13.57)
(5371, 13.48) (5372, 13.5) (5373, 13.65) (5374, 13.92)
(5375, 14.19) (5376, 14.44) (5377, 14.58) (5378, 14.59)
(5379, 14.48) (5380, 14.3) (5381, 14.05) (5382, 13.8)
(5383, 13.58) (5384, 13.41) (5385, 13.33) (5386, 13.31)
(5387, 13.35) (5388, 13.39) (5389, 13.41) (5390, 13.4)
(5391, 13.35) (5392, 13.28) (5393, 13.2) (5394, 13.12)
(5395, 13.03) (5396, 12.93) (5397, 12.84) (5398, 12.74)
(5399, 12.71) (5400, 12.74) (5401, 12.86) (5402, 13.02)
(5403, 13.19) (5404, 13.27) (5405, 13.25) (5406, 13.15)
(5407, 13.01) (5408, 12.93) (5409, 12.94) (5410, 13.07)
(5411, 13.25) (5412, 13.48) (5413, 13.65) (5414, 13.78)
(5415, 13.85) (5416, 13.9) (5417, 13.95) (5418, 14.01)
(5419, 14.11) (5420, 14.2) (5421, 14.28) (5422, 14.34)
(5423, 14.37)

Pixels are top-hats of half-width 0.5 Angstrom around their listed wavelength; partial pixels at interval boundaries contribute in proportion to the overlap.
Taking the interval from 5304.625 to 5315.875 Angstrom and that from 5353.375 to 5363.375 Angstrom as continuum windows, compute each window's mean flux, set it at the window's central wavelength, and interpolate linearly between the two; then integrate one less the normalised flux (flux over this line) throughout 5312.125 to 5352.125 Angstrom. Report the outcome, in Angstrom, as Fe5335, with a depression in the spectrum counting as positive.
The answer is 1.9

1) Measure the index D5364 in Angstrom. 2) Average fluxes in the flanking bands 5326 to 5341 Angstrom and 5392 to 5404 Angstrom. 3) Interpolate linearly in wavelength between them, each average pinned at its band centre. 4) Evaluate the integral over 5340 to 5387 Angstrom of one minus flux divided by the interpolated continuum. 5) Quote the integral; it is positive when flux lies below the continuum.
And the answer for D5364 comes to -3.1 Angstrom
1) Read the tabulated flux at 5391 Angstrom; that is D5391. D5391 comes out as 13.35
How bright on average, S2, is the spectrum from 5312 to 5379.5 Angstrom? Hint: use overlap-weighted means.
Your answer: 13.8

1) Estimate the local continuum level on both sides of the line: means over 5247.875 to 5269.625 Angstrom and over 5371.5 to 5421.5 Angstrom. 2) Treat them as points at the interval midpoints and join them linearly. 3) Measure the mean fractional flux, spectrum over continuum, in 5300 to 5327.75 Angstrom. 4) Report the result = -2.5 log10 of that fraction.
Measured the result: -0.07 mag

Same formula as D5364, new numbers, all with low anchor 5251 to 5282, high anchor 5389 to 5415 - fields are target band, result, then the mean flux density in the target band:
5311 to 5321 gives -0.9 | 14.1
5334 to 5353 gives -1.5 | 13.9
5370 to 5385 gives -1.0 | 14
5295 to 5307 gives -1.1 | 13.9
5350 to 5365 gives -1.5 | 14.3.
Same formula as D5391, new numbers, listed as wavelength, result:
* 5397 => 12.84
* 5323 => 13.31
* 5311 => 14.36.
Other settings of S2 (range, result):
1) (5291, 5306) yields 13.9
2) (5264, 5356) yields 13.6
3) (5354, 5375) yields 14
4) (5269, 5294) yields 13.4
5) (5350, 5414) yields 13.7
